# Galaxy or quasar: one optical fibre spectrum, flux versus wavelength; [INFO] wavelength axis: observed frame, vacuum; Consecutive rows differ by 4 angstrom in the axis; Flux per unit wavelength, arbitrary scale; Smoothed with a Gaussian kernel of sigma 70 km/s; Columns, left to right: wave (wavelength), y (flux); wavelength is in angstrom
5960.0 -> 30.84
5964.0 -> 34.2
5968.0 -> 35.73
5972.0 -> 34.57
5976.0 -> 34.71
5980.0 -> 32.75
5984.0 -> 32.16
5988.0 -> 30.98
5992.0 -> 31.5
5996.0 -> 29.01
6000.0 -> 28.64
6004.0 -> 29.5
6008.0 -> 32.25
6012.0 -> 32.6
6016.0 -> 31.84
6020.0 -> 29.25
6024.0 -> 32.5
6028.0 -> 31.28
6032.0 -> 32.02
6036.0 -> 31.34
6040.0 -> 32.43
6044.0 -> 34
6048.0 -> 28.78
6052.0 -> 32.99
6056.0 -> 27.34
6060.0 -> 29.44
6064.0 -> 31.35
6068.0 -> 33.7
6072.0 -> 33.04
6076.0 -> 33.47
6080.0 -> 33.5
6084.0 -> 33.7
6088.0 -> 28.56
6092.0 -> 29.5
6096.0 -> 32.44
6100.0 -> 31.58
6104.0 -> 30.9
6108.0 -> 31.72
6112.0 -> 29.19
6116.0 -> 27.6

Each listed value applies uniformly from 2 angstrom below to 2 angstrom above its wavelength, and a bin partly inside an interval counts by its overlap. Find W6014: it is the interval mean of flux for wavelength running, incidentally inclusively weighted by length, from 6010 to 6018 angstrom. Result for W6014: 32.2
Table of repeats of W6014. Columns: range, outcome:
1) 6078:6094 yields 31.3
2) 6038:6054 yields 32.1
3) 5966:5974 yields 35.1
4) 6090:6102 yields 31.2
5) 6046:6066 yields 30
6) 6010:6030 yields 31.5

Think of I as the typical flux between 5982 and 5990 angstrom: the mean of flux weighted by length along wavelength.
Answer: 31.6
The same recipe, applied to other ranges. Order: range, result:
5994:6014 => 30.4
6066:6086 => 33.5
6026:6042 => 31.8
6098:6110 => 31.4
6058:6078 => 32.2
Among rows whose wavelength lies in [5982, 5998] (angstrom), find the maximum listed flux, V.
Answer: 32.16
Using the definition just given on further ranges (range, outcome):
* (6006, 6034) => 32.6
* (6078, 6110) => 33.7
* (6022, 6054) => 34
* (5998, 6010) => 32.25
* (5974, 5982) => 34.71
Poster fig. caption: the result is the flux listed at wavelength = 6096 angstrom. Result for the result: 32.44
